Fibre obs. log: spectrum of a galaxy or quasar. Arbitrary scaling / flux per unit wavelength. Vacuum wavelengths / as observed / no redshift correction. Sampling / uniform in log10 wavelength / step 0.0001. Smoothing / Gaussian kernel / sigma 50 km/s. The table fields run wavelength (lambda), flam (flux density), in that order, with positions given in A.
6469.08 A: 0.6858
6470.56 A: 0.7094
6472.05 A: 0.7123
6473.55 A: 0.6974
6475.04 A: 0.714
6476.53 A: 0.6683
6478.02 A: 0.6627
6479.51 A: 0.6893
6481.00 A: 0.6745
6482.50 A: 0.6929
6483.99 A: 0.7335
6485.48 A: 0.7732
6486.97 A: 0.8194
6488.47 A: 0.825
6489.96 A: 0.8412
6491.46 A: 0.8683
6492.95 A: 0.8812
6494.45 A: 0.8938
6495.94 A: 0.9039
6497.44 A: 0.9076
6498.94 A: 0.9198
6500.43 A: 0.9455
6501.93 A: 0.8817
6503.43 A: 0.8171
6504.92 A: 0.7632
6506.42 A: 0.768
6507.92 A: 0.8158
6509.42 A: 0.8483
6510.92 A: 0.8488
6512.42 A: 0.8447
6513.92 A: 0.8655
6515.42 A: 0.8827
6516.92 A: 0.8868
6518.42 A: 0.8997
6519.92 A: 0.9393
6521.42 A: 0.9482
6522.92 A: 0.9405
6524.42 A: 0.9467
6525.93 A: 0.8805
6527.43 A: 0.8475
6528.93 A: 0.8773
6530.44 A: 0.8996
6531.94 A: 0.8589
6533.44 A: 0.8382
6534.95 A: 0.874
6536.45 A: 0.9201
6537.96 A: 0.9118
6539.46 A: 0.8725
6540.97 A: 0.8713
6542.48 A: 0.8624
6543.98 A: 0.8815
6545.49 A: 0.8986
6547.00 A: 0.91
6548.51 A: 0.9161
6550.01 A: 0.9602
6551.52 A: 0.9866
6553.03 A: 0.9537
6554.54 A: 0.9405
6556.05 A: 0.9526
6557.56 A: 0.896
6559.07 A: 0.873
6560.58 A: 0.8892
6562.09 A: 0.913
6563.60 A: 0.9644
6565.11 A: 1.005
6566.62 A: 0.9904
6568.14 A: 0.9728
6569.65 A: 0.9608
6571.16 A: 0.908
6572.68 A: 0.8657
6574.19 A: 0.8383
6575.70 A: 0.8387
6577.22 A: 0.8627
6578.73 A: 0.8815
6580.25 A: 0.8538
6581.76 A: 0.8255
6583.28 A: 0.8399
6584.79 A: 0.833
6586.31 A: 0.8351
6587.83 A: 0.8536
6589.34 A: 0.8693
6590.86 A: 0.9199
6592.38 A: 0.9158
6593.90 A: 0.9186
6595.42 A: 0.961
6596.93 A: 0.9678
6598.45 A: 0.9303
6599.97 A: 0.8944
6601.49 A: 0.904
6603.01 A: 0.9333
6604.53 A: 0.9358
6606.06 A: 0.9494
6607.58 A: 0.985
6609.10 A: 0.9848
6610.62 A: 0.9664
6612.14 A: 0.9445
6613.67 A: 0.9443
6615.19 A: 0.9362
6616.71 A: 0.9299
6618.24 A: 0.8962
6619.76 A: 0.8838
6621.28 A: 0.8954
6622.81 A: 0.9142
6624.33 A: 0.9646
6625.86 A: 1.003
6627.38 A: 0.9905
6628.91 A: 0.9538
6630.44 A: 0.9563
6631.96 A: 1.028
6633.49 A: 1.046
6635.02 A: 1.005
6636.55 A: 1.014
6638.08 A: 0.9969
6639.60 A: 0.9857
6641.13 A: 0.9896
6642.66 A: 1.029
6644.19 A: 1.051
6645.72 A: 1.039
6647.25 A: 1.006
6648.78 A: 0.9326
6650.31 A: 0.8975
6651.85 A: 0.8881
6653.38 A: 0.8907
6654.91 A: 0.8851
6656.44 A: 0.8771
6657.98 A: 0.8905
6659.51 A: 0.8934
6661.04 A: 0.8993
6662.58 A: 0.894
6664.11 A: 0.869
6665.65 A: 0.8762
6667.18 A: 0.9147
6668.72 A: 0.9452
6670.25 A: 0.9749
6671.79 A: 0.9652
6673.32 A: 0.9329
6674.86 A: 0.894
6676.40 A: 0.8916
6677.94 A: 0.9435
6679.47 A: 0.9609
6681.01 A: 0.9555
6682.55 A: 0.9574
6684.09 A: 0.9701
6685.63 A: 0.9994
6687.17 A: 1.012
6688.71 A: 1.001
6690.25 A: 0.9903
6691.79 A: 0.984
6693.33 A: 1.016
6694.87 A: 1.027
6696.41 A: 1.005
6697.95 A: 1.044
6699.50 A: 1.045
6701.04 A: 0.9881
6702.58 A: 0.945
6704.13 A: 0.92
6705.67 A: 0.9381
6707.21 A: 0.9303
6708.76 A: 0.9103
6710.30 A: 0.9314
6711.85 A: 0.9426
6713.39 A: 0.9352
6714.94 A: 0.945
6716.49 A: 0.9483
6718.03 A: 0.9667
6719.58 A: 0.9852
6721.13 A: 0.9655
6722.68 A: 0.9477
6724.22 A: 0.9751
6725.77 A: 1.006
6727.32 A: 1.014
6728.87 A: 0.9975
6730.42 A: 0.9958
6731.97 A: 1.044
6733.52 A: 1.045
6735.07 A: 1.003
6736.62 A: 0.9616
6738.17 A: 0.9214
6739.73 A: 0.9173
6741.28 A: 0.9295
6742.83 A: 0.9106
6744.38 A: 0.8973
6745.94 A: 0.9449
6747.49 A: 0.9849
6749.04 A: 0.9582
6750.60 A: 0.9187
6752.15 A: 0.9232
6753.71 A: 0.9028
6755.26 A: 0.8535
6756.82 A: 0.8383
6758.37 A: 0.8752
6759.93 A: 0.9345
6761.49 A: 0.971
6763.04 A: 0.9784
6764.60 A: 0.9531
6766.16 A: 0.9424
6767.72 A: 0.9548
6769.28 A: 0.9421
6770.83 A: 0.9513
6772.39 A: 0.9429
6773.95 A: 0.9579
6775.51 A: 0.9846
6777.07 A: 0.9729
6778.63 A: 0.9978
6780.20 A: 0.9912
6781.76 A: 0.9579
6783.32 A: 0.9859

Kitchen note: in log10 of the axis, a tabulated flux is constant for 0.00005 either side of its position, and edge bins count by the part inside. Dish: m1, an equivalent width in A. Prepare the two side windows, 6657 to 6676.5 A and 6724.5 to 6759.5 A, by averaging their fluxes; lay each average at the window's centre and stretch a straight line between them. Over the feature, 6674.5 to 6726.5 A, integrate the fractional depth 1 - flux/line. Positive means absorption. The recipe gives -2.3 A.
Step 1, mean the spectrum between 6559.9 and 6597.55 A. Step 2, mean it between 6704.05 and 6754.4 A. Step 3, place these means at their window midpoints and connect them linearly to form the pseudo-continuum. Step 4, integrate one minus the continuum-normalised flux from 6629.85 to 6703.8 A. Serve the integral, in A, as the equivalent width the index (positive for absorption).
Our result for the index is -2.4 A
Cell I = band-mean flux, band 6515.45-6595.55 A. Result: 0.9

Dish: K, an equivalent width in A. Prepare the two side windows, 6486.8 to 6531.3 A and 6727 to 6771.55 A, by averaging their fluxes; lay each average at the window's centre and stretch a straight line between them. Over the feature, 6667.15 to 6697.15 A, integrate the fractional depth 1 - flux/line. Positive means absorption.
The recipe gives -1.4 A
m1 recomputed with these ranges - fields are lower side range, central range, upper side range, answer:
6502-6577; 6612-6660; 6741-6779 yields -2.2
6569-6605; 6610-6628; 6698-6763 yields -0.7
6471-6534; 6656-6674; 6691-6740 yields 0.6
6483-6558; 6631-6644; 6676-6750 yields -1.1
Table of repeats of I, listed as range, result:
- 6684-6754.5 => 0.968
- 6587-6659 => 0.948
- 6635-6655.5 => 0.972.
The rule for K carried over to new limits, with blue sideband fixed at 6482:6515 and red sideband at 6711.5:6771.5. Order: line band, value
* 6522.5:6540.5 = -0.7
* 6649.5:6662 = 0.3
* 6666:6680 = -0.2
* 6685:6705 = -1.5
